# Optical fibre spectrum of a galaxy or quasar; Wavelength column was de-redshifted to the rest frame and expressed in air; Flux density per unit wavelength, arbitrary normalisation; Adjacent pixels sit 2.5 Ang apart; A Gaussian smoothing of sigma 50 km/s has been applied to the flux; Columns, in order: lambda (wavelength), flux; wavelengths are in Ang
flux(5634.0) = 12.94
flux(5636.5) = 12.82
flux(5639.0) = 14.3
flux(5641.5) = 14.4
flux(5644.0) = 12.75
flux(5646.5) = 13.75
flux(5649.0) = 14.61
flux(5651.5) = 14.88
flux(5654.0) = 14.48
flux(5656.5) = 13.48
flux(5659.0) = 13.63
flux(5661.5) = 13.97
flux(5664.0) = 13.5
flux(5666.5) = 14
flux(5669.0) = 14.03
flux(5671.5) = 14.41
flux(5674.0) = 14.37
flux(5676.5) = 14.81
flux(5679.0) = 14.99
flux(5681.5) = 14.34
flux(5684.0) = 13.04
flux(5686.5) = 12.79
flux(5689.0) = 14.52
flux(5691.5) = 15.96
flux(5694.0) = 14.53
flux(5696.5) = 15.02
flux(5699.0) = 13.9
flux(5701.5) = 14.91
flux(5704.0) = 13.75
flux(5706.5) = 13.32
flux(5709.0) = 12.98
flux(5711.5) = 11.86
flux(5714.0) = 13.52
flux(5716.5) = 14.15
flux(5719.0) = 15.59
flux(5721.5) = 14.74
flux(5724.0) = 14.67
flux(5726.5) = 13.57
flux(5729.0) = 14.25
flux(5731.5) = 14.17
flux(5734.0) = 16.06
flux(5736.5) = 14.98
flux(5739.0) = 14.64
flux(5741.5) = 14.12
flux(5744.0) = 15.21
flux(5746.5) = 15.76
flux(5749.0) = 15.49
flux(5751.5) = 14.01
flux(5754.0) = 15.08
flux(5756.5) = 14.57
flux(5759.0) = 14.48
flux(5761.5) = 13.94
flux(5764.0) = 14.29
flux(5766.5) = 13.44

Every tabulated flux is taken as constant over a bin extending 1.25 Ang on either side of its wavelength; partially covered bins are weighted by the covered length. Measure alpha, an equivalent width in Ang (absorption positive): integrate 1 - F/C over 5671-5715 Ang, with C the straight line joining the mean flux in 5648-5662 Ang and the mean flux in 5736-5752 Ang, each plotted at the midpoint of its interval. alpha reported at 1.3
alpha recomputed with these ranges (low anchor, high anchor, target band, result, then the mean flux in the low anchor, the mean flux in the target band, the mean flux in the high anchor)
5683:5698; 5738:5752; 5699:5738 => 1.3 Ang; 14.3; 14.2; 14.9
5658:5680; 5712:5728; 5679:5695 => 0.0 Ang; 14.2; 14.3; 14.3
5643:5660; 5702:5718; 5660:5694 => -1.3 Ang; 14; 14.2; 13.4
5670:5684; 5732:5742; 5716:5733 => 0.4 Ang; 14.4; 14.5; 15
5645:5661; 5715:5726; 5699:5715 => 1.2 Ang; 14.1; 13.4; 14.7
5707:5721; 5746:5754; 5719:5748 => -0.8 Ang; 13.7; 14.8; 15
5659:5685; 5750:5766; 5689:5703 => -0.6 Ang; 14.1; 14.8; 14.4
